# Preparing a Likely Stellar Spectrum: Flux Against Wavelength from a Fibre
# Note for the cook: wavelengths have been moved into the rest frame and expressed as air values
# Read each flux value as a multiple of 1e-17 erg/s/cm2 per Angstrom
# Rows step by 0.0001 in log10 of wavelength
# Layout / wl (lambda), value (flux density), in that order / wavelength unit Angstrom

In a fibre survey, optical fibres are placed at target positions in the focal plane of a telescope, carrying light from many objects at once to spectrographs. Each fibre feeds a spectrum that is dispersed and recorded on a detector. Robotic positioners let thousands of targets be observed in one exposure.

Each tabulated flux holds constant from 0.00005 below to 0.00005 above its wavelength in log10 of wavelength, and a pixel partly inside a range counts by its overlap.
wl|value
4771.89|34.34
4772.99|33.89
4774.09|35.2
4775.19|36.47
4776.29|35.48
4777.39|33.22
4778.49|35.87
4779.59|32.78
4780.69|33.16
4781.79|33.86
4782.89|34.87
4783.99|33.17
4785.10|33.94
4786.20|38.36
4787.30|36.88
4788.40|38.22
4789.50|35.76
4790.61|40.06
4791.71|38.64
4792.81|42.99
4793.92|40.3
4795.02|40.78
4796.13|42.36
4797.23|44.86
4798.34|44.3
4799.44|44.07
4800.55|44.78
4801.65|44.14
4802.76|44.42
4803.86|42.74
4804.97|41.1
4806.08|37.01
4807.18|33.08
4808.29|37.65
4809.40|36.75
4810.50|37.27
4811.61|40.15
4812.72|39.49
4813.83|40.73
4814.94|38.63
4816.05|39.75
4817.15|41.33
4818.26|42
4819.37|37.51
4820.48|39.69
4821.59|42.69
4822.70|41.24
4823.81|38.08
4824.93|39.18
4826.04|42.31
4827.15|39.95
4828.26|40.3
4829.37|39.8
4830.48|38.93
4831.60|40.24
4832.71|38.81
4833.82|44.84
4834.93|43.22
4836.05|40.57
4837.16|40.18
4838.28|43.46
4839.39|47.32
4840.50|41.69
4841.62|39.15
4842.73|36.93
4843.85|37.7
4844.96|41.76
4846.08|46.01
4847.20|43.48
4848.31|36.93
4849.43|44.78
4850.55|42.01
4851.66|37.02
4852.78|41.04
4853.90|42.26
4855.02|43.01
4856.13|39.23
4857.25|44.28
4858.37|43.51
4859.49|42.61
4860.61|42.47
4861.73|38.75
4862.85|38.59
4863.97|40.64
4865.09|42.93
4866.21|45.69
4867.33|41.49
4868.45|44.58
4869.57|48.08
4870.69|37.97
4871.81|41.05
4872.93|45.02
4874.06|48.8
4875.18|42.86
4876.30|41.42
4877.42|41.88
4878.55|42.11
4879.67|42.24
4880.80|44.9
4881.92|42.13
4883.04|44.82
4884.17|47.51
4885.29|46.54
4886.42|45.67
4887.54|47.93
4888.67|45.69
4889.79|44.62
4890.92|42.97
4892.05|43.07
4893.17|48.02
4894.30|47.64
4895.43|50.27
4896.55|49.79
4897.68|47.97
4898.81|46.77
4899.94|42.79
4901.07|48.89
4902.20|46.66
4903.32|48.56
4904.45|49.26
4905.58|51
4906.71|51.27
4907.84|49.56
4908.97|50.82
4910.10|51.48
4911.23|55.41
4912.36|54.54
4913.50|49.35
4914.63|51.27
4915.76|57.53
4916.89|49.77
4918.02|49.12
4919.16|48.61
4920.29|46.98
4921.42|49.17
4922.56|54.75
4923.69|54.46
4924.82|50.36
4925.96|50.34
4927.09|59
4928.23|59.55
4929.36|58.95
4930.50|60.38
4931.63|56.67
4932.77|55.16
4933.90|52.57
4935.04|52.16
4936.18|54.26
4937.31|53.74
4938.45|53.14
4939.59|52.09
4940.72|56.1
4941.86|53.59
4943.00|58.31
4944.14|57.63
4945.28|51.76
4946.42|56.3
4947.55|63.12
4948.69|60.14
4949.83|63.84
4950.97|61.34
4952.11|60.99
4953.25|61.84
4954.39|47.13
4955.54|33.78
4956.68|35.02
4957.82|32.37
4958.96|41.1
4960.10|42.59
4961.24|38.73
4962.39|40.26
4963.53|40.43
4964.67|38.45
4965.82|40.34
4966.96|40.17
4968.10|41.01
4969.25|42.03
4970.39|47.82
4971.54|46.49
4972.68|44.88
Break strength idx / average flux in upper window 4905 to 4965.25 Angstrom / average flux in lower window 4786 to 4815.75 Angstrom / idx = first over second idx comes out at 1.28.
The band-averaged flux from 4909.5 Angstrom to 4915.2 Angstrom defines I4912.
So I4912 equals 52.4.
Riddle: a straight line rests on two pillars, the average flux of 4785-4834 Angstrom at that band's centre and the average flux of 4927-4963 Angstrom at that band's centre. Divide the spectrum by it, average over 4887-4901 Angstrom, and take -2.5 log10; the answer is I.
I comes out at 0.03 mag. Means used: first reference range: 40.2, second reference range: 52.5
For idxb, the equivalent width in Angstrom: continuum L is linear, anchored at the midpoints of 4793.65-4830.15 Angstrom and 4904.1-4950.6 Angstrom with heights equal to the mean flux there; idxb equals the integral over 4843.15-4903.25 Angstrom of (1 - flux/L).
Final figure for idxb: 5.0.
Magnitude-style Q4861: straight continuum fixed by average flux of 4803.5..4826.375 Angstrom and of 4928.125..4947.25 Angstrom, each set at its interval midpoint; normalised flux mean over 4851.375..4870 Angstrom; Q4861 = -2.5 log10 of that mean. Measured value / 0.08 mag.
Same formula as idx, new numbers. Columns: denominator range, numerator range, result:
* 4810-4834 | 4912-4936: 1.33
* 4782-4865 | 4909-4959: 1.32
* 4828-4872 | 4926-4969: 1.22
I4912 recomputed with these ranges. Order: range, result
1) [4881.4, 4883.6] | 43.6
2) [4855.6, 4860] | 42.4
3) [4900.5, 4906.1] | 48.9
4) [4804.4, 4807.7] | 37.1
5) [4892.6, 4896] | 48.7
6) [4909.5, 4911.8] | 53.5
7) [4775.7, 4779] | 34.9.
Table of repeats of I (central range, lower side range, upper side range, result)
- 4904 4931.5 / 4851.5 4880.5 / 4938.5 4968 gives -0.14 mag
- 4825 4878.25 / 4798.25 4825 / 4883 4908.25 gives 0.05 mag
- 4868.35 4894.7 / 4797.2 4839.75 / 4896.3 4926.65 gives 0.07 mag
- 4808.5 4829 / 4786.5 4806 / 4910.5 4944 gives 0.10 mag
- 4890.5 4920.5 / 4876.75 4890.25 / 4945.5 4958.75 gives -0.05 mag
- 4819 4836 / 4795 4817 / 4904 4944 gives 0.07 mag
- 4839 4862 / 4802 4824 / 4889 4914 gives 0.05 mag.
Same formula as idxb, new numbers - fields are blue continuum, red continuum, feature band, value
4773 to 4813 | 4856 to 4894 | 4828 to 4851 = 0.0 Angstrom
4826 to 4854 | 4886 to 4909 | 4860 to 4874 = 0.5 Angstrom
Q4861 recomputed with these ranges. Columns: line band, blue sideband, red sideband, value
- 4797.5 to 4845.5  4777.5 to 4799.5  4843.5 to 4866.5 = -0.022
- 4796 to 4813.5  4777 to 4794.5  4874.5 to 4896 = -0.078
